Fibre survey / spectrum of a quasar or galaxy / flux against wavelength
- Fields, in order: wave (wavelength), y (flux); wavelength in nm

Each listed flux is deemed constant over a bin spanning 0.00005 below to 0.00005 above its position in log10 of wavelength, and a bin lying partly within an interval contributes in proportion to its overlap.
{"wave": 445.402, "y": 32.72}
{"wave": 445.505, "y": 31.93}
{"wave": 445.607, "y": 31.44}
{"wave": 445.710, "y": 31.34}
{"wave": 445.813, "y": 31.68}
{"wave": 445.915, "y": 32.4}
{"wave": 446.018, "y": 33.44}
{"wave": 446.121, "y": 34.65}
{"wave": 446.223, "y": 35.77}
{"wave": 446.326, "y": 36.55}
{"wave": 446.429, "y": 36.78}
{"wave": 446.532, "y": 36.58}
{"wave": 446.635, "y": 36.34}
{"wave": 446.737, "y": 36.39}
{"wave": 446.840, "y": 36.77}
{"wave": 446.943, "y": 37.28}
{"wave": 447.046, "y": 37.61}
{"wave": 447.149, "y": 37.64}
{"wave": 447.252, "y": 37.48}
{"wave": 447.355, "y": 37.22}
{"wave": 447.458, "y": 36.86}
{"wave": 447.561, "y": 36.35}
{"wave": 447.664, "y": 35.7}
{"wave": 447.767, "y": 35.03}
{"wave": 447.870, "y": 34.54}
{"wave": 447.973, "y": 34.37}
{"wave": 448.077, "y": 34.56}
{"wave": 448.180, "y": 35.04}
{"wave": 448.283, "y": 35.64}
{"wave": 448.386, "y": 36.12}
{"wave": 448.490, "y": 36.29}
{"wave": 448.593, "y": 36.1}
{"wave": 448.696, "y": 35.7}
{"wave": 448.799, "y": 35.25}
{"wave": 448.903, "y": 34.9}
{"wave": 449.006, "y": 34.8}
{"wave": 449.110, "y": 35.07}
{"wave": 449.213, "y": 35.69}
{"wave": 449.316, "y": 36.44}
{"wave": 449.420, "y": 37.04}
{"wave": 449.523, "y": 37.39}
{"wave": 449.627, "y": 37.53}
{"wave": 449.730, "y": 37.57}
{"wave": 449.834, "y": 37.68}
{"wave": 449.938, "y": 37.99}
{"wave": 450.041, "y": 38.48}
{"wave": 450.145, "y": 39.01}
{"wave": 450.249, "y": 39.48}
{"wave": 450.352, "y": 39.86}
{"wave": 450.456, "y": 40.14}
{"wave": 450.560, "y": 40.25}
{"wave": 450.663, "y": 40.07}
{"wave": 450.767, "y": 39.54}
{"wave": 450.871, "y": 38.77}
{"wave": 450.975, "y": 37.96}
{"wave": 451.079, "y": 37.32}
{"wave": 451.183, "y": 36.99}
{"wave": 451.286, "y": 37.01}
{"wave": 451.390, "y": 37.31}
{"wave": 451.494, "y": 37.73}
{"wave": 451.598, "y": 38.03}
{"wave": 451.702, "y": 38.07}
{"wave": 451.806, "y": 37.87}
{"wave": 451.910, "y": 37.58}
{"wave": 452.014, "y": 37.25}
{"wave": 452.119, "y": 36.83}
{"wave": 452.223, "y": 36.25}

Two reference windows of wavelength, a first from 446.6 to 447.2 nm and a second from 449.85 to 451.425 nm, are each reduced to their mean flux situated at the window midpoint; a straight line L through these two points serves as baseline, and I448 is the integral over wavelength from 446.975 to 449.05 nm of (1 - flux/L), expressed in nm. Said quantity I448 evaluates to 0.09 nm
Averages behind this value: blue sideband 37.1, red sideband 38.7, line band 35.9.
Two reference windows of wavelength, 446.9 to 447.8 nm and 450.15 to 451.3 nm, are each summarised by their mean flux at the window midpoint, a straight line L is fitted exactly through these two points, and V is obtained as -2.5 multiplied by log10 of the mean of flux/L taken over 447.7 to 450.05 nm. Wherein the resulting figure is 0.05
